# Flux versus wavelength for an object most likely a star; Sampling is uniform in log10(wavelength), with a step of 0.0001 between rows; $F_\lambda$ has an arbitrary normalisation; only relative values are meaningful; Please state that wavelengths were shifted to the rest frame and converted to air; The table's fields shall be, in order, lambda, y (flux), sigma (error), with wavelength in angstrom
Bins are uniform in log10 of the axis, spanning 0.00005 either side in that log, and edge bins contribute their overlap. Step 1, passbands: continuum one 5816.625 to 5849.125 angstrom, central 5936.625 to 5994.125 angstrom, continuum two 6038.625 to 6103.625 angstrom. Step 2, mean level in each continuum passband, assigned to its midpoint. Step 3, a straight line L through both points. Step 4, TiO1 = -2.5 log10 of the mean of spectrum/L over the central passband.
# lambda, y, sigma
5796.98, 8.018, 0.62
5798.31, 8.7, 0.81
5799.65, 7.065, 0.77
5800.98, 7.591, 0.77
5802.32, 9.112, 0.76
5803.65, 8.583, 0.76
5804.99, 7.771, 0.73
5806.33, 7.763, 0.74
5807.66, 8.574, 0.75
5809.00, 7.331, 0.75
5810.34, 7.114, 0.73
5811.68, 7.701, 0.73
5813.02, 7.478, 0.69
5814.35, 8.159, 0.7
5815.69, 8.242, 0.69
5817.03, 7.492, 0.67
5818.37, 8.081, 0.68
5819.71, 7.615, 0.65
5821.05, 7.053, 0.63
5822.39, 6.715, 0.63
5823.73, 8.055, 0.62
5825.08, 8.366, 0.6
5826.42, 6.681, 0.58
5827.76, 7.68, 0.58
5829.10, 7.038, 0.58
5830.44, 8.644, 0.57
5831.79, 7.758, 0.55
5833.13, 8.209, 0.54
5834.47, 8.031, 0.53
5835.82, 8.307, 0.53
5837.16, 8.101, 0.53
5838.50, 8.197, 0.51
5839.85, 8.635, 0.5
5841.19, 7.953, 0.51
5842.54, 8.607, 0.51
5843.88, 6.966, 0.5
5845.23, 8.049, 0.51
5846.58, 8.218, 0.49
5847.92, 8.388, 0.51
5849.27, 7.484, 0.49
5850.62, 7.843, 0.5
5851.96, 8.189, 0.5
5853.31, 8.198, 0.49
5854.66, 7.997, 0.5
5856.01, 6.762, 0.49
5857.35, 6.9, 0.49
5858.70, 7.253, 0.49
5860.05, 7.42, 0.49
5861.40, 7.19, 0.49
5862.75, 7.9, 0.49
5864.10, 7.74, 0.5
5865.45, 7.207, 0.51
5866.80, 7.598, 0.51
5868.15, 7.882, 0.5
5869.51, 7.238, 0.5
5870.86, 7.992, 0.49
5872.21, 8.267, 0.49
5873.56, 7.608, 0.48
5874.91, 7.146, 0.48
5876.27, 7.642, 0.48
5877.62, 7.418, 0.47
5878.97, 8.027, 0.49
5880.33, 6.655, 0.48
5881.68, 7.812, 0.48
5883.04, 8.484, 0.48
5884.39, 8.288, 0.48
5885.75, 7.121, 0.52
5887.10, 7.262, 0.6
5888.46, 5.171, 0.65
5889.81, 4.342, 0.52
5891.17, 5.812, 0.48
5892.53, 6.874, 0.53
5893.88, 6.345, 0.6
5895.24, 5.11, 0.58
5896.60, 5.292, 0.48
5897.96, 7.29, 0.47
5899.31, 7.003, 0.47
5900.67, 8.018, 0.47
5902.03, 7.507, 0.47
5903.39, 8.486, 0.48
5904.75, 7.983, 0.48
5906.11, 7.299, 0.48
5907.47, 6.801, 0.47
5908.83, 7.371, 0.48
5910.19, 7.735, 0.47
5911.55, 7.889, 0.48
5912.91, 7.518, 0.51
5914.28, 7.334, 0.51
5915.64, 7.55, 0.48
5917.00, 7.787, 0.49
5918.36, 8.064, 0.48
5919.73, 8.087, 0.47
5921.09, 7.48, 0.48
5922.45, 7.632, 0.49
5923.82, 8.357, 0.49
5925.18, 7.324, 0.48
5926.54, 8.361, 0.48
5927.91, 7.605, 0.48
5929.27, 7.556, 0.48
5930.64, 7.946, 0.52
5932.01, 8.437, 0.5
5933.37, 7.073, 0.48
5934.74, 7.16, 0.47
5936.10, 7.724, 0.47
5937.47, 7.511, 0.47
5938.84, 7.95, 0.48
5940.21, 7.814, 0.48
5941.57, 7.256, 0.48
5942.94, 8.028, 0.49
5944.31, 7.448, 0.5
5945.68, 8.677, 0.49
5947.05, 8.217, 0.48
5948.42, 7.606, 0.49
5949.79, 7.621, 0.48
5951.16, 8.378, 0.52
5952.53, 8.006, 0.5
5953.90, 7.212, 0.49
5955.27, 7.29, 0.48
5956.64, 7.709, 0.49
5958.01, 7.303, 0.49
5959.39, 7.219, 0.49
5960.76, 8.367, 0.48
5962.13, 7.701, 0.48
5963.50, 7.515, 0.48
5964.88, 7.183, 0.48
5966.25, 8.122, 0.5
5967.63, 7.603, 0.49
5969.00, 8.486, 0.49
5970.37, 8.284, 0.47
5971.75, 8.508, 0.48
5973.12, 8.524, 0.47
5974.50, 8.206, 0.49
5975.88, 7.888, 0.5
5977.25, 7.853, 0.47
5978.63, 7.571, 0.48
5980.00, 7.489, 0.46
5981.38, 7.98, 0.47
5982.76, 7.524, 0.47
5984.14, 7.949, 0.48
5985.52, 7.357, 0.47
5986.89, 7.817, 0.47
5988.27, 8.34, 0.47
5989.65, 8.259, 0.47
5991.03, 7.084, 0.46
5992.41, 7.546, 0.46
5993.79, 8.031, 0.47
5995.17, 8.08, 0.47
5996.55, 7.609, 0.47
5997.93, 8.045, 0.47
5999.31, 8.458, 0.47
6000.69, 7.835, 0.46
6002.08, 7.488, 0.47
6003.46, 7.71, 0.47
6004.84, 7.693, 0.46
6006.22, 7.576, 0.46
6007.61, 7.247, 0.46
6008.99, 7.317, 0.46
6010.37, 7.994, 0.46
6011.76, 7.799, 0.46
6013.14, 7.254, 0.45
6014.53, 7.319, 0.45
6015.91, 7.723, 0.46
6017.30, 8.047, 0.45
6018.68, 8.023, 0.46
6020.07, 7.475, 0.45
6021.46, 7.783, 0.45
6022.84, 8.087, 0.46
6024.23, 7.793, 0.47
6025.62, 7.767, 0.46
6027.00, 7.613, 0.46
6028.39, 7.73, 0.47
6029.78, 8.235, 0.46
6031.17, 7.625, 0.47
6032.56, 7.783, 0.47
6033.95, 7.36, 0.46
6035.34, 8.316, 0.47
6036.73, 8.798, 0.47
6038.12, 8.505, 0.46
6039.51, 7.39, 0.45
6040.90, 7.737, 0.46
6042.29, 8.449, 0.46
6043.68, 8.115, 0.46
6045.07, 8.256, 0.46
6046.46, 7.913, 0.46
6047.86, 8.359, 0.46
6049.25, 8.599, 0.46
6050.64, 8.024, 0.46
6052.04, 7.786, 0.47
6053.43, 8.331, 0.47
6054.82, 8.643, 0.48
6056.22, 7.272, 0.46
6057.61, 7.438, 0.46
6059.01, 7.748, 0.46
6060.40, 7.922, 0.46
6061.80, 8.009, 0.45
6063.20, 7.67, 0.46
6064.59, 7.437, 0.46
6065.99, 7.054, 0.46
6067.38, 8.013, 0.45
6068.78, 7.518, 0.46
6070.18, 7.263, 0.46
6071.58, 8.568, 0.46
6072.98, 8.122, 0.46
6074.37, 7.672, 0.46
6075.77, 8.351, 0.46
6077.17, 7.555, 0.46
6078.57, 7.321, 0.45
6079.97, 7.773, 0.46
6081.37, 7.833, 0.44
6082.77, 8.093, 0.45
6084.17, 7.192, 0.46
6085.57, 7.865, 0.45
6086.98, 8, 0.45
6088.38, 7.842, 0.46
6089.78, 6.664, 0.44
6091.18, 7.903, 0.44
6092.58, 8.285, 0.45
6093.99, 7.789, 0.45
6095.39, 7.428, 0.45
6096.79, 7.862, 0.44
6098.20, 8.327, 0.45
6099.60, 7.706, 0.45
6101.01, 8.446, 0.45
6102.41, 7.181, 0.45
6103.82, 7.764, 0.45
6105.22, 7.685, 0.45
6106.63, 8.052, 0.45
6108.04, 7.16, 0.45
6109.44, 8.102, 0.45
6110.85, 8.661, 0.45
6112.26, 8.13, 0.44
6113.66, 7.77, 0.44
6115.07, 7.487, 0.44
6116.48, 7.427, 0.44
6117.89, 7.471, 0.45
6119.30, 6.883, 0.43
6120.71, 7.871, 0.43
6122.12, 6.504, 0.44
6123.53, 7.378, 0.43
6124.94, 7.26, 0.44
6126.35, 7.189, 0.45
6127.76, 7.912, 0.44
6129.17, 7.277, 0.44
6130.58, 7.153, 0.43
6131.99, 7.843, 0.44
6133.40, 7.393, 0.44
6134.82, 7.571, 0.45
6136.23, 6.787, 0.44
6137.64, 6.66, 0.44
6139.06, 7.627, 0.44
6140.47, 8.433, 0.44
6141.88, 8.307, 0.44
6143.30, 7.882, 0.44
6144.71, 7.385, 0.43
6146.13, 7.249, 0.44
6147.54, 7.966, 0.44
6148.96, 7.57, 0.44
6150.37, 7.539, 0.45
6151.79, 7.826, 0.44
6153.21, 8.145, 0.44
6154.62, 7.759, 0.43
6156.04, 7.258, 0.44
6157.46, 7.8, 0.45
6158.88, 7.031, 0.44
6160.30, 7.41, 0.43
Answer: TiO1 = 0.00 mag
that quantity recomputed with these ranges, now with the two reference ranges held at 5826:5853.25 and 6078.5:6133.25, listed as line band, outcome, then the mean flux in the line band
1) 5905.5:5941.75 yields 0.03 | 7.66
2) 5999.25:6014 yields 0.02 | 7.63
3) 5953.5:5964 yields 0.04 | 7.55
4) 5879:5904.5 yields 0.15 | 6.88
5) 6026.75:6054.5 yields -0.05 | 8.06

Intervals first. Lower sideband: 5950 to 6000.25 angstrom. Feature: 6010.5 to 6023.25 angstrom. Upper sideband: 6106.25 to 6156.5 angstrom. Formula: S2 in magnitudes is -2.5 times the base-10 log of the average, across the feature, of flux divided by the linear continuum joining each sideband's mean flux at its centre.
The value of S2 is 0.01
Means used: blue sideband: 7.85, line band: 7.73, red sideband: 7.58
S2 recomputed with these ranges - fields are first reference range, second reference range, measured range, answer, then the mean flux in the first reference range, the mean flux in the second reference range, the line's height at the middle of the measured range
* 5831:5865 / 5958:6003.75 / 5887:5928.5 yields 0.10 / 7.85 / 7.86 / 7.85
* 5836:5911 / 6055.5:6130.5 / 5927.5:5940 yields -0.02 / 7.43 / 7.68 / 7.49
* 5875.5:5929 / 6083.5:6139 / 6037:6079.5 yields -0.06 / 7.29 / 7.59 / 7.51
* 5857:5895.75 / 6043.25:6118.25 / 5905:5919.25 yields -0.04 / 7.17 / 7.83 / 7.29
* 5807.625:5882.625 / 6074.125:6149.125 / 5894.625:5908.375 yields 0.09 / 7.72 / 7.65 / 7.71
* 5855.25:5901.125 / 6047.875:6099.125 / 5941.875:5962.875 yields -0.06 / 7.12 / 7.82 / 7.38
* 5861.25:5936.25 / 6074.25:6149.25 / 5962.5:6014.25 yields -0.04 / 7.39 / 7.65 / 7.5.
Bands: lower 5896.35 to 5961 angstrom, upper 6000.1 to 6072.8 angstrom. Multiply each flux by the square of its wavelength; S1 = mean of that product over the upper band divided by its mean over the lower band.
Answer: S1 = 1.1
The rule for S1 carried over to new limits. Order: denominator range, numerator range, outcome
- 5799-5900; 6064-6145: 1.11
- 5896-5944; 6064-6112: 1.08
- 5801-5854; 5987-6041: 1.05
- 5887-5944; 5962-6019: 1.09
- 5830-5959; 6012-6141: 1.09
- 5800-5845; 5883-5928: 0.95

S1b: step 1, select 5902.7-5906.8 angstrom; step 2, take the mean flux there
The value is 7.92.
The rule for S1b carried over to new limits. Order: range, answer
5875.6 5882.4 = 7.52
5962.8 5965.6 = 7.36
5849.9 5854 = 8.07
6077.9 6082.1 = 7.65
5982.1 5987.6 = 7.67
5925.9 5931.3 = 7.86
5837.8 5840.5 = 8.41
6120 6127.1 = 7.24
